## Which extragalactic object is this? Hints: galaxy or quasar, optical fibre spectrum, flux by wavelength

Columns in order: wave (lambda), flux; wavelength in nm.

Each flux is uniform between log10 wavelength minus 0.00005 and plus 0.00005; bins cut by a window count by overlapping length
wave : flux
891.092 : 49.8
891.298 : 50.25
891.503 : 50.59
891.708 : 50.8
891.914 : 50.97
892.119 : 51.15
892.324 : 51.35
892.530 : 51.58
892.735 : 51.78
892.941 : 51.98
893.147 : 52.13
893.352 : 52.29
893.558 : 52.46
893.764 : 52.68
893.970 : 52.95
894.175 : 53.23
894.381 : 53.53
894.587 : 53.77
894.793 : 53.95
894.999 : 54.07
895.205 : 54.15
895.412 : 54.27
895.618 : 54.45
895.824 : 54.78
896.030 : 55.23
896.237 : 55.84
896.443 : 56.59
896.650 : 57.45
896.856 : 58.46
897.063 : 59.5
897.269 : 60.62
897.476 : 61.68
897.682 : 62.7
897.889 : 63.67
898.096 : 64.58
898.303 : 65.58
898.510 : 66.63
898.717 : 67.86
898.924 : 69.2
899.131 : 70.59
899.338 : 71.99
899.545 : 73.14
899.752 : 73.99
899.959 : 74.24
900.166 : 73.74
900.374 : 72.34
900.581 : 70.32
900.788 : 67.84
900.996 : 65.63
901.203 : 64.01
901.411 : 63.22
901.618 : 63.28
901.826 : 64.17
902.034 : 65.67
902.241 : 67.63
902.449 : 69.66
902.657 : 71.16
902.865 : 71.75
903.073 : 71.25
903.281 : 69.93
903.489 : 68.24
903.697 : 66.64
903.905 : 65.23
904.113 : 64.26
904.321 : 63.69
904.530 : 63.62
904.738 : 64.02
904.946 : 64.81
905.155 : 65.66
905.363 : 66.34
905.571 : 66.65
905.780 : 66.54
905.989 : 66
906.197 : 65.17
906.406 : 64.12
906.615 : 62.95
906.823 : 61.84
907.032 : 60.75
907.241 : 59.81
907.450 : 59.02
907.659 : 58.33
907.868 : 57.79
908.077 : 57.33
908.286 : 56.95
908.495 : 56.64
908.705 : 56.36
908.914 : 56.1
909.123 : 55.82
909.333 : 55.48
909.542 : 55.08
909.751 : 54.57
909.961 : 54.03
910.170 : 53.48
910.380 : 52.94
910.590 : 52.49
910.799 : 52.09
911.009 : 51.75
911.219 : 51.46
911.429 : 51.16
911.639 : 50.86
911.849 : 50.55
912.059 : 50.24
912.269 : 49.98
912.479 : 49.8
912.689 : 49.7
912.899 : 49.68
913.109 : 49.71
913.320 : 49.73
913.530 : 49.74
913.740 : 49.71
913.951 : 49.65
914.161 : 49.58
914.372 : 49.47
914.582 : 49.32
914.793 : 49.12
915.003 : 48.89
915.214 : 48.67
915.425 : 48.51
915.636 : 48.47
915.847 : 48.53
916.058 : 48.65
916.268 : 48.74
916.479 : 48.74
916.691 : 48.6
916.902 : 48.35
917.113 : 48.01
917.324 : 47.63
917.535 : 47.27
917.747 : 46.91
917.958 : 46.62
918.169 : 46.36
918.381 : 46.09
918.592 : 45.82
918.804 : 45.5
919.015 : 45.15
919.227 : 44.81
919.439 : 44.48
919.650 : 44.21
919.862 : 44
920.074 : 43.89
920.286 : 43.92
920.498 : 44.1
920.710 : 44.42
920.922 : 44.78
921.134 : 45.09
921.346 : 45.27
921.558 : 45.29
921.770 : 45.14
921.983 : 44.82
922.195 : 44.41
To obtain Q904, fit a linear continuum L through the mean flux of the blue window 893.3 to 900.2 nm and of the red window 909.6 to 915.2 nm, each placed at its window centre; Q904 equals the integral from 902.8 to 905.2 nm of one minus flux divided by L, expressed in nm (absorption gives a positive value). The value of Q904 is -0.45 nm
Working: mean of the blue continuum 60.5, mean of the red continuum 50.8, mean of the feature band 66.5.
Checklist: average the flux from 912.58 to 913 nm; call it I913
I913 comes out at 49.7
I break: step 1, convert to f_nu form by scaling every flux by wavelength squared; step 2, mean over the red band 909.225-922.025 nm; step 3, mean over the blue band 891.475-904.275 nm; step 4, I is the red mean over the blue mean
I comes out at 0.82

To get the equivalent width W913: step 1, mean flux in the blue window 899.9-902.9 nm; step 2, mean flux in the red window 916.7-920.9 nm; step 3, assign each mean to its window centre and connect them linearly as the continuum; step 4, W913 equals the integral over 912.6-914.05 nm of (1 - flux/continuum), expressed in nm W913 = 0.08 nm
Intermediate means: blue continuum 68.1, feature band 49.7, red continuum 45.7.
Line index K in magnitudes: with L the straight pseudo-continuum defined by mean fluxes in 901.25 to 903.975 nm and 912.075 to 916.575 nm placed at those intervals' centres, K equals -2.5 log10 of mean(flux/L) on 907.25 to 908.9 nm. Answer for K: 0.027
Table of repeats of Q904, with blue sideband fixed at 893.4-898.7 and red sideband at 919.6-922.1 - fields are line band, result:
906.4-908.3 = -0.30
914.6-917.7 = -0.09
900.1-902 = -0.42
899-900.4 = -0.44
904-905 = -0.21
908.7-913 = -0.23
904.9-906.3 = -0.36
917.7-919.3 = 0.00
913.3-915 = -0.05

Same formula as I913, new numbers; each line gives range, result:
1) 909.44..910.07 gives 54.6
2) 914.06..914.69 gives 49.4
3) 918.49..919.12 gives 45.5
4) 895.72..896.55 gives 55.6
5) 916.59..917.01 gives 48.5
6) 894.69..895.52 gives 54.1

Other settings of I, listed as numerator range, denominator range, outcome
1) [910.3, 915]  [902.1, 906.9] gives 0.77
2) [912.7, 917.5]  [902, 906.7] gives 0.75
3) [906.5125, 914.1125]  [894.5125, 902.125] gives 0.88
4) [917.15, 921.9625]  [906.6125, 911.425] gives 0.83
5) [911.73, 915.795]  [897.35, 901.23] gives 0.75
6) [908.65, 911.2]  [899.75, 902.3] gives 0.81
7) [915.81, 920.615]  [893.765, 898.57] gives 0.84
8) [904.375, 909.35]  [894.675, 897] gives 1.13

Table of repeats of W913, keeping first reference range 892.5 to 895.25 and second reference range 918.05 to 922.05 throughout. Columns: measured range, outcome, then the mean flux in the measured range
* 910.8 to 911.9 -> -0.09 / 51.2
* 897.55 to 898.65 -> -0.28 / 64.6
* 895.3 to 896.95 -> -0.11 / 55.8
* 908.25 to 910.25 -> -0.30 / 55.4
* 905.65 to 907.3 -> -0.49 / 63.5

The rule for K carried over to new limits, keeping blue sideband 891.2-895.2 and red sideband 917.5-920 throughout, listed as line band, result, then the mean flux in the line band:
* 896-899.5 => -0.23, 63.2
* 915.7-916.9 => -0.06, 48.6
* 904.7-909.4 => -0.25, 61.1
